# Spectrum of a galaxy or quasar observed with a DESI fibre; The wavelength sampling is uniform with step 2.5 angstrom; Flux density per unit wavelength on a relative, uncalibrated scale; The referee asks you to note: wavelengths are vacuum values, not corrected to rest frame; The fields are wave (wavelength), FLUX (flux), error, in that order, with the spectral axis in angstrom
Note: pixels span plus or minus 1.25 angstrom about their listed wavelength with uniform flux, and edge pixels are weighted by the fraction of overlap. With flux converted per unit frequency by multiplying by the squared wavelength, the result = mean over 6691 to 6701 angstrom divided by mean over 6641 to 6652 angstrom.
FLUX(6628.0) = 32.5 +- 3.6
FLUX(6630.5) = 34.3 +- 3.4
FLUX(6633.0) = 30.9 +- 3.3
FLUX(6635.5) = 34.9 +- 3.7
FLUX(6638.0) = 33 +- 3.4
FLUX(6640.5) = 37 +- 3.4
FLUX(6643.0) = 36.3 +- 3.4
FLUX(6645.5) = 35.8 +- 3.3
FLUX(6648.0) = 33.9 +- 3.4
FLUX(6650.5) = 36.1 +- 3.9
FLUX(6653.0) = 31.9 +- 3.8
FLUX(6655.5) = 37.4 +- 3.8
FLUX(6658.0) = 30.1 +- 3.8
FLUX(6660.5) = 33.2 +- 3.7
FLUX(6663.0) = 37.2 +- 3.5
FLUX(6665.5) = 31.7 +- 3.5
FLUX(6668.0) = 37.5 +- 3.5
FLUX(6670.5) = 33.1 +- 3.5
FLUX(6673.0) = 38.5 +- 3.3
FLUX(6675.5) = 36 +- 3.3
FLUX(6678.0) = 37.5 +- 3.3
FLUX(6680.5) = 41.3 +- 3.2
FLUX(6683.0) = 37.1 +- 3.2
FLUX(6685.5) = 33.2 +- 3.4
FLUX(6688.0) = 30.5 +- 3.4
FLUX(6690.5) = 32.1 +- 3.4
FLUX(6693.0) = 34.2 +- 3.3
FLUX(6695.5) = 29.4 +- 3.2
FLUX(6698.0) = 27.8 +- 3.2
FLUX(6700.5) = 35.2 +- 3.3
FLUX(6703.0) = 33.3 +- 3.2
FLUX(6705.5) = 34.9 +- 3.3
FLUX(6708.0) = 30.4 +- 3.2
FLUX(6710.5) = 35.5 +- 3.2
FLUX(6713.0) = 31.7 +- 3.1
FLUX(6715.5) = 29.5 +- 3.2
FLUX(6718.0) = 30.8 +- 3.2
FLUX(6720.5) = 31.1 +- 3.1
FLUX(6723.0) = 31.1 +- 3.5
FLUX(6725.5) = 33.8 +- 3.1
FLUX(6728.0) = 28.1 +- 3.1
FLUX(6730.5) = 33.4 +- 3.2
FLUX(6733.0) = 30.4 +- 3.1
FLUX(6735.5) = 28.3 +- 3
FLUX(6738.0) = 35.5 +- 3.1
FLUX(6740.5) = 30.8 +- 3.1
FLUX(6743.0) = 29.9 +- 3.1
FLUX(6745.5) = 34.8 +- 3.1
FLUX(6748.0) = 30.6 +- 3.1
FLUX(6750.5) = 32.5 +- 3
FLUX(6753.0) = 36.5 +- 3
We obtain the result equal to 0.90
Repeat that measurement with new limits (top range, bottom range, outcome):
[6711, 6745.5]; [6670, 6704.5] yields 0.93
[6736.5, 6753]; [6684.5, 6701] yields 1.05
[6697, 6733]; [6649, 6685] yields 0.91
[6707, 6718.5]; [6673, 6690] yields 0.89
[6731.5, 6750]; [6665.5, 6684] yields 0.87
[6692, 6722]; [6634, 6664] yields 0.94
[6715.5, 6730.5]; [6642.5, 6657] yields 0.90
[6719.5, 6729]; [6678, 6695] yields 0.91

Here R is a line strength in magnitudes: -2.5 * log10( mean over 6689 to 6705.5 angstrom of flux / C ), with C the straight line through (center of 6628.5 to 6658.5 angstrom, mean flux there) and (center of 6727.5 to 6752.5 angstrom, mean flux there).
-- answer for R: 0.02 mag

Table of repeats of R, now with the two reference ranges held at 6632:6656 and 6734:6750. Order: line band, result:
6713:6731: 0.04 mag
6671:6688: -0.09 mag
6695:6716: 0.02 mag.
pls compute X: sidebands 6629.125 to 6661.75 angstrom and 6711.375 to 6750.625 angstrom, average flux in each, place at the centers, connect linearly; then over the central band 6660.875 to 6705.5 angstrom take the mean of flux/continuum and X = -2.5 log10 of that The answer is -0.05 mag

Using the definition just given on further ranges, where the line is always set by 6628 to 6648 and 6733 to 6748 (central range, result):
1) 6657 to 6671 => -0.01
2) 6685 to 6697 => 0.04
